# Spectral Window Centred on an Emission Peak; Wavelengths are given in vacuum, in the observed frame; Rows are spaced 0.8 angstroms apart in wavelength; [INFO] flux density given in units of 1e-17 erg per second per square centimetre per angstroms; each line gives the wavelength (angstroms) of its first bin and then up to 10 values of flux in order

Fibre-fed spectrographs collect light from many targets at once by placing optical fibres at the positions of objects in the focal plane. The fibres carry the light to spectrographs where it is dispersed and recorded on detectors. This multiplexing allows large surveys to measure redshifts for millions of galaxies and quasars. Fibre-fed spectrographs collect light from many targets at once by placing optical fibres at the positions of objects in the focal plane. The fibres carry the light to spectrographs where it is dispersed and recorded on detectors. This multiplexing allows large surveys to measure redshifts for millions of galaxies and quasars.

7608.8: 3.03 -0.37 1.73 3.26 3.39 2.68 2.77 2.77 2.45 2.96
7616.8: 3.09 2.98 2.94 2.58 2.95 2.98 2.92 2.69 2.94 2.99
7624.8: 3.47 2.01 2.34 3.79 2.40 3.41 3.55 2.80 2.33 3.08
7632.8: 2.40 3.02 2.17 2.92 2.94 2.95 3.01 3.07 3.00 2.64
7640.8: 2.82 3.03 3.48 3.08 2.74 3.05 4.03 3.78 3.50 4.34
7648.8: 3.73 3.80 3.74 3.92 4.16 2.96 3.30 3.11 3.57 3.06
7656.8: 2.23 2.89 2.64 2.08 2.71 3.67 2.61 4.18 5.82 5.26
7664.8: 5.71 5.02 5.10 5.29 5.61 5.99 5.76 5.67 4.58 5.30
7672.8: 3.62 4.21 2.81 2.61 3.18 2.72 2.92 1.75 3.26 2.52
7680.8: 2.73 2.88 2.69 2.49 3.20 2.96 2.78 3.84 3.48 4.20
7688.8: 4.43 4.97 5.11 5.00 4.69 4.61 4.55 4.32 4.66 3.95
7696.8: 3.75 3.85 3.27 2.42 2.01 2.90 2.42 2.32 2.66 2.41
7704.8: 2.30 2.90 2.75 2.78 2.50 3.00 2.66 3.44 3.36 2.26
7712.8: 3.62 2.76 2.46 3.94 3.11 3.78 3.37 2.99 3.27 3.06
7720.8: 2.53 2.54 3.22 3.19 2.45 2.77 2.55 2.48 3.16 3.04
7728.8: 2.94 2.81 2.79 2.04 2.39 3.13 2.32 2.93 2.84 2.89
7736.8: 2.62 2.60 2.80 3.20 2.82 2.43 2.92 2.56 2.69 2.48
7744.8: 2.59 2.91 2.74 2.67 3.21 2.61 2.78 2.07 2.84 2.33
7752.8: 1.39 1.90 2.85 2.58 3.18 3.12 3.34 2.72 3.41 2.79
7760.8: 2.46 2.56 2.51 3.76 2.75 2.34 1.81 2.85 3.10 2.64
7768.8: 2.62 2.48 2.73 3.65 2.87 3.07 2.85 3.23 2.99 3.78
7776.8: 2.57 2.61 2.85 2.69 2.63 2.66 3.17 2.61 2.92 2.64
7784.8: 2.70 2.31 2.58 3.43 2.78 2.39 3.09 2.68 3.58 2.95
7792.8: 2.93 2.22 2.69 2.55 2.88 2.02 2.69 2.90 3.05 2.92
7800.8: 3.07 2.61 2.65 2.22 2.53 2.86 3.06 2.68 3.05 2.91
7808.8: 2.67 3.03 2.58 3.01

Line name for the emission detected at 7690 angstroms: [N II]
